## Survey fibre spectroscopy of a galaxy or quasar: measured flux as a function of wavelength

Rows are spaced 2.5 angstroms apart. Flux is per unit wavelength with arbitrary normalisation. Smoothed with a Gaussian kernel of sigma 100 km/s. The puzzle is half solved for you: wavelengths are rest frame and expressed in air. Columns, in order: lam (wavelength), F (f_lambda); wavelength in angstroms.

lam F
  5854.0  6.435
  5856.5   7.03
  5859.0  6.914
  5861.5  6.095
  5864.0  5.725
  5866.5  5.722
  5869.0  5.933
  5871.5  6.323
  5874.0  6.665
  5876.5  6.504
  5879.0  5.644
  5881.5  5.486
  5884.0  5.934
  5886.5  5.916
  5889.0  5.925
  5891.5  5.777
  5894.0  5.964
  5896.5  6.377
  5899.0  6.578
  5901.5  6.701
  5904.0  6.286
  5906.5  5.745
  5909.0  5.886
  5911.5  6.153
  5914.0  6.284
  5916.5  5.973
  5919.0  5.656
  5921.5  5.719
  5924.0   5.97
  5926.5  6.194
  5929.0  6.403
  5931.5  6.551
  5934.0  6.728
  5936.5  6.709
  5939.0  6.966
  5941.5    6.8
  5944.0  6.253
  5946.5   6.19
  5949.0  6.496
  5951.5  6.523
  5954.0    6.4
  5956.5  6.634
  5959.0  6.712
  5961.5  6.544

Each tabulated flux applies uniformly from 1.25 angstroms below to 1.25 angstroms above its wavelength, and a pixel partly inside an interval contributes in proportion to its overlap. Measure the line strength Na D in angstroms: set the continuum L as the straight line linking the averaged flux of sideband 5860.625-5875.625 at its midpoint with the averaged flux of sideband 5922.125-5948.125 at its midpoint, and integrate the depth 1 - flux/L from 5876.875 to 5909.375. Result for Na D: 1.0 angstroms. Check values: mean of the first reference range 6.09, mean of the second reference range 6.46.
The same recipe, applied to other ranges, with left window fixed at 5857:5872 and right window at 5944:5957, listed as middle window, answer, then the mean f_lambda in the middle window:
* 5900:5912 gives 0.23 angstroms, 6.16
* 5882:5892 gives 0.57 angstroms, 5.87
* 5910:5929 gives 0.92 angstroms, 6.02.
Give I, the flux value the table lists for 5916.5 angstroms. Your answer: 5.973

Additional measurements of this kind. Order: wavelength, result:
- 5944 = 6.253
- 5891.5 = 5.777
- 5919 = 5.656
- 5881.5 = 5.486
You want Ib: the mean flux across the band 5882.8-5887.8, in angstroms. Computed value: 5.92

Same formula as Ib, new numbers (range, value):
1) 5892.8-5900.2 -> 6.31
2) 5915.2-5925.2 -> 5.83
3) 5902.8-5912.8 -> 6.02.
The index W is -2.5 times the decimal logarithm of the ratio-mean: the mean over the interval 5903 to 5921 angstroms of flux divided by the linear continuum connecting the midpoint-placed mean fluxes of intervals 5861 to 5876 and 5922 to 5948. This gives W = 0.06 mag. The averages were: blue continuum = 6.1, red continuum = 6.45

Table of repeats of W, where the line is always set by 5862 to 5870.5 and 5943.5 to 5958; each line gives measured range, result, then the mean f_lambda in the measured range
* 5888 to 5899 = -0.01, 6.08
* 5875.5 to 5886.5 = 0.01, 5.88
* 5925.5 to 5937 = -0.04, 6.51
